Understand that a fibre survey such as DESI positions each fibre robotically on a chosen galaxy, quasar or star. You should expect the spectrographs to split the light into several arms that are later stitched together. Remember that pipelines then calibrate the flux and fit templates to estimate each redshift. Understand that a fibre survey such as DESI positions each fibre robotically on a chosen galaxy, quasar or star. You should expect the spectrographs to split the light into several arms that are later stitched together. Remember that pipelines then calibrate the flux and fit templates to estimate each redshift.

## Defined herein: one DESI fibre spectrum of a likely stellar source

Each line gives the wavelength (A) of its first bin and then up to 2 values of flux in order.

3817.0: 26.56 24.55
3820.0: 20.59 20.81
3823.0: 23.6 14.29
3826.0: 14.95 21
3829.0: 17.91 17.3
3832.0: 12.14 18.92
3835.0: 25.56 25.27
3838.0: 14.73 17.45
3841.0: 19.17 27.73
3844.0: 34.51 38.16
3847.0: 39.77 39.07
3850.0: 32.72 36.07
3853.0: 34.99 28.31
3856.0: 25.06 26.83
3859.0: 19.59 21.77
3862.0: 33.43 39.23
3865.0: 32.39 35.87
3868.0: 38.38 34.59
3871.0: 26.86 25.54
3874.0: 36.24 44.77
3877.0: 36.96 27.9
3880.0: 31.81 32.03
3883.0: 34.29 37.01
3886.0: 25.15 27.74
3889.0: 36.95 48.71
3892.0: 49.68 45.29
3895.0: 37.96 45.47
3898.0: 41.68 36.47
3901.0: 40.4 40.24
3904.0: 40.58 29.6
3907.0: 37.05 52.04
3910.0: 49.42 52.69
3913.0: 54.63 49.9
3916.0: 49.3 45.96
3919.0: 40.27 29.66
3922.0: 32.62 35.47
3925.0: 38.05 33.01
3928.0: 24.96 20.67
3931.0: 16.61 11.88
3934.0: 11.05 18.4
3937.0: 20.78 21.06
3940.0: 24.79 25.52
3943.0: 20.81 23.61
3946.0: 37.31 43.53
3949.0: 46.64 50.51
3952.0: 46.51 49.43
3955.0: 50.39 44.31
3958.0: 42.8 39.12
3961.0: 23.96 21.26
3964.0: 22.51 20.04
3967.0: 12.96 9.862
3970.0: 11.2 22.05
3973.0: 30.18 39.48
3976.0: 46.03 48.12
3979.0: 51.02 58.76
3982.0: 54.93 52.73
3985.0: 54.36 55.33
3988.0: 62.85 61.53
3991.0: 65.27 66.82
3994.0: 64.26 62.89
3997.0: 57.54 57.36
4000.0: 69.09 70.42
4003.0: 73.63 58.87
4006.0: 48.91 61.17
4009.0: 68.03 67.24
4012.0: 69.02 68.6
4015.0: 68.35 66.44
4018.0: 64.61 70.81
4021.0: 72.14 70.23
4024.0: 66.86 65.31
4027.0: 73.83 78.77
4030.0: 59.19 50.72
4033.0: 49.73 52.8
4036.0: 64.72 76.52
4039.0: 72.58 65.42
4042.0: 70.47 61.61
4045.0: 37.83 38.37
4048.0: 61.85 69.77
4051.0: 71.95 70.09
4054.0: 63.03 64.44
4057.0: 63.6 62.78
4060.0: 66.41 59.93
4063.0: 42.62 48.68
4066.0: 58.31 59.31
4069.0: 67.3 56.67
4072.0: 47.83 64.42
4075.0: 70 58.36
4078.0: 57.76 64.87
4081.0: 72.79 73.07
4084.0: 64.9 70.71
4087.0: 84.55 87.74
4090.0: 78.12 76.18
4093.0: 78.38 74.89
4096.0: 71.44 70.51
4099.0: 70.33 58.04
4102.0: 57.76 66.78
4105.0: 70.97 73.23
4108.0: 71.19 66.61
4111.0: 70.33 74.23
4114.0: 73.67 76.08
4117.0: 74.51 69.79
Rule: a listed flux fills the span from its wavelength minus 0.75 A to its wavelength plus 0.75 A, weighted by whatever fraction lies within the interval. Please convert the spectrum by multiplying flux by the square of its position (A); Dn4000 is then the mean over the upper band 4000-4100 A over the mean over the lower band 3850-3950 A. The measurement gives 2.06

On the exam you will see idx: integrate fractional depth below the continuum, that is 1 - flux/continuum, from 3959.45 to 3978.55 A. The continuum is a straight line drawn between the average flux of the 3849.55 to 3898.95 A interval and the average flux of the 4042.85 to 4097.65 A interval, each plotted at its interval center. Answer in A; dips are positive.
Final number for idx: 8.8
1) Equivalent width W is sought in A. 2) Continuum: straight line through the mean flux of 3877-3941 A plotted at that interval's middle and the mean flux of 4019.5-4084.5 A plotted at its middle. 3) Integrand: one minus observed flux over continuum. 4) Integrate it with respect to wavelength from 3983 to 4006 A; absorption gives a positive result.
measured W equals -4.6 A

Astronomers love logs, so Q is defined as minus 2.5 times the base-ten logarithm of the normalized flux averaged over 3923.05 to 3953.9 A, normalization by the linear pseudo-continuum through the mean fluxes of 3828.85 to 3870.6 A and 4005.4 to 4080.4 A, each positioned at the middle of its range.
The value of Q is 0.45 mag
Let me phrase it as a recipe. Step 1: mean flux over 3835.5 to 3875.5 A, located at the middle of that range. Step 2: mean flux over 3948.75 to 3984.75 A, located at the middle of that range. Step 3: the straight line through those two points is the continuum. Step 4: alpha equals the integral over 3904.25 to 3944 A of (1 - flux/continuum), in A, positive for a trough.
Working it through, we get 2.17 A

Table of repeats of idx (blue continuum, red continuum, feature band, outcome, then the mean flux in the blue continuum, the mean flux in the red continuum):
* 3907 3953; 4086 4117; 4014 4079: -2.8 A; 34.4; 72.6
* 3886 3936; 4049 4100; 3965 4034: -3.4 A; 37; 66.5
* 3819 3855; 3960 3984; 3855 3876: -3.8 A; 24.8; 32.7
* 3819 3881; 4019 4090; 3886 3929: -3.3 A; 27.6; 64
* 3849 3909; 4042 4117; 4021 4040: -2.3 A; 35.1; 65.9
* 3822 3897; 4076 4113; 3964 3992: 5.1 A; 30.1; 70.6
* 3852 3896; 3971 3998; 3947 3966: 3.7 A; 33.7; 53.3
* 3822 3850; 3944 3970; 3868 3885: -4.1 A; 23.6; 33.8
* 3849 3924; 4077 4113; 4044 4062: 0.9 A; 37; 70.9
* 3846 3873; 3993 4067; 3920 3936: 7.0 A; 31.8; 63.2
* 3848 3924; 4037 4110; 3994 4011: -2.6 A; 37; 65.5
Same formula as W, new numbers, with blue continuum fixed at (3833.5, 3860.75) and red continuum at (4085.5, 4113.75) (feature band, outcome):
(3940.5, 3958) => 2.4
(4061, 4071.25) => 1.6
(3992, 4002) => -1.8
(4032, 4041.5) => -0.3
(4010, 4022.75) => -2.4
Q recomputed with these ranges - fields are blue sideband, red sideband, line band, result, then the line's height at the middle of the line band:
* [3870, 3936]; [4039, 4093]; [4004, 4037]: -0.150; 56.3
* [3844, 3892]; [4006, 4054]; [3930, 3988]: 0.449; 50.8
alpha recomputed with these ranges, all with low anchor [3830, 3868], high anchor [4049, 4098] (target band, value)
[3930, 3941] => 6.38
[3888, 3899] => -2.30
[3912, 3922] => -1.16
